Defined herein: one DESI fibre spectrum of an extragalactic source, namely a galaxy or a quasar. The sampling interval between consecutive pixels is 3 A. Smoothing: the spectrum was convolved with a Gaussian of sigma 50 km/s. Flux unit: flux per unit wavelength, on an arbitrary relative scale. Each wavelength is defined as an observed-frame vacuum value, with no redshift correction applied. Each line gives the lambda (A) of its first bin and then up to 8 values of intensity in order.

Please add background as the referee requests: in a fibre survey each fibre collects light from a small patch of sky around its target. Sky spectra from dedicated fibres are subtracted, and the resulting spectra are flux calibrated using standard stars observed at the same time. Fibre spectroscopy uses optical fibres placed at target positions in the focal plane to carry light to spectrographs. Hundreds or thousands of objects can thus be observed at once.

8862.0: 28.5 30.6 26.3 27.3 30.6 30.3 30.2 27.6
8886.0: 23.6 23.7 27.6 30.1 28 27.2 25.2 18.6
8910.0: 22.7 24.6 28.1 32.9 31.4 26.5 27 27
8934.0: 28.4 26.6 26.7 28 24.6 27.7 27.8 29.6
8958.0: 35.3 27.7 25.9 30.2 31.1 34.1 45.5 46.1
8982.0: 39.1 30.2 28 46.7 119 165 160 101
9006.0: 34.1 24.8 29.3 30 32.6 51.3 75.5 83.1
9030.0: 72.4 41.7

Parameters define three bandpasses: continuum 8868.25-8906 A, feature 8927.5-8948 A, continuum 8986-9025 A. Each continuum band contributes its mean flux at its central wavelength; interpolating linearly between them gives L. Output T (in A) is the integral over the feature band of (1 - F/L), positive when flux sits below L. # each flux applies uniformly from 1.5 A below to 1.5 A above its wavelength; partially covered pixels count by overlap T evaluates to 8.2 A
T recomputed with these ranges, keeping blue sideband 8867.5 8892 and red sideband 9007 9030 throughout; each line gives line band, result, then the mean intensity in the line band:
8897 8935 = 7.1 A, 26.7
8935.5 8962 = 6.7 A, 28.2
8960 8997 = -3.8 A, 47.1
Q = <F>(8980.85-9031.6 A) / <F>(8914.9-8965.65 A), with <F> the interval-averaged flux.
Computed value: 2.34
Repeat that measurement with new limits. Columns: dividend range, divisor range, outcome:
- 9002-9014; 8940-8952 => 1.65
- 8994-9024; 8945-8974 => 2.47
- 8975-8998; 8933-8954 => 2.33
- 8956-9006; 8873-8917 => 2.24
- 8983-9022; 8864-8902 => 2.34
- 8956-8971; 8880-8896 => 1.12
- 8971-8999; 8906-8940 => 2.34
